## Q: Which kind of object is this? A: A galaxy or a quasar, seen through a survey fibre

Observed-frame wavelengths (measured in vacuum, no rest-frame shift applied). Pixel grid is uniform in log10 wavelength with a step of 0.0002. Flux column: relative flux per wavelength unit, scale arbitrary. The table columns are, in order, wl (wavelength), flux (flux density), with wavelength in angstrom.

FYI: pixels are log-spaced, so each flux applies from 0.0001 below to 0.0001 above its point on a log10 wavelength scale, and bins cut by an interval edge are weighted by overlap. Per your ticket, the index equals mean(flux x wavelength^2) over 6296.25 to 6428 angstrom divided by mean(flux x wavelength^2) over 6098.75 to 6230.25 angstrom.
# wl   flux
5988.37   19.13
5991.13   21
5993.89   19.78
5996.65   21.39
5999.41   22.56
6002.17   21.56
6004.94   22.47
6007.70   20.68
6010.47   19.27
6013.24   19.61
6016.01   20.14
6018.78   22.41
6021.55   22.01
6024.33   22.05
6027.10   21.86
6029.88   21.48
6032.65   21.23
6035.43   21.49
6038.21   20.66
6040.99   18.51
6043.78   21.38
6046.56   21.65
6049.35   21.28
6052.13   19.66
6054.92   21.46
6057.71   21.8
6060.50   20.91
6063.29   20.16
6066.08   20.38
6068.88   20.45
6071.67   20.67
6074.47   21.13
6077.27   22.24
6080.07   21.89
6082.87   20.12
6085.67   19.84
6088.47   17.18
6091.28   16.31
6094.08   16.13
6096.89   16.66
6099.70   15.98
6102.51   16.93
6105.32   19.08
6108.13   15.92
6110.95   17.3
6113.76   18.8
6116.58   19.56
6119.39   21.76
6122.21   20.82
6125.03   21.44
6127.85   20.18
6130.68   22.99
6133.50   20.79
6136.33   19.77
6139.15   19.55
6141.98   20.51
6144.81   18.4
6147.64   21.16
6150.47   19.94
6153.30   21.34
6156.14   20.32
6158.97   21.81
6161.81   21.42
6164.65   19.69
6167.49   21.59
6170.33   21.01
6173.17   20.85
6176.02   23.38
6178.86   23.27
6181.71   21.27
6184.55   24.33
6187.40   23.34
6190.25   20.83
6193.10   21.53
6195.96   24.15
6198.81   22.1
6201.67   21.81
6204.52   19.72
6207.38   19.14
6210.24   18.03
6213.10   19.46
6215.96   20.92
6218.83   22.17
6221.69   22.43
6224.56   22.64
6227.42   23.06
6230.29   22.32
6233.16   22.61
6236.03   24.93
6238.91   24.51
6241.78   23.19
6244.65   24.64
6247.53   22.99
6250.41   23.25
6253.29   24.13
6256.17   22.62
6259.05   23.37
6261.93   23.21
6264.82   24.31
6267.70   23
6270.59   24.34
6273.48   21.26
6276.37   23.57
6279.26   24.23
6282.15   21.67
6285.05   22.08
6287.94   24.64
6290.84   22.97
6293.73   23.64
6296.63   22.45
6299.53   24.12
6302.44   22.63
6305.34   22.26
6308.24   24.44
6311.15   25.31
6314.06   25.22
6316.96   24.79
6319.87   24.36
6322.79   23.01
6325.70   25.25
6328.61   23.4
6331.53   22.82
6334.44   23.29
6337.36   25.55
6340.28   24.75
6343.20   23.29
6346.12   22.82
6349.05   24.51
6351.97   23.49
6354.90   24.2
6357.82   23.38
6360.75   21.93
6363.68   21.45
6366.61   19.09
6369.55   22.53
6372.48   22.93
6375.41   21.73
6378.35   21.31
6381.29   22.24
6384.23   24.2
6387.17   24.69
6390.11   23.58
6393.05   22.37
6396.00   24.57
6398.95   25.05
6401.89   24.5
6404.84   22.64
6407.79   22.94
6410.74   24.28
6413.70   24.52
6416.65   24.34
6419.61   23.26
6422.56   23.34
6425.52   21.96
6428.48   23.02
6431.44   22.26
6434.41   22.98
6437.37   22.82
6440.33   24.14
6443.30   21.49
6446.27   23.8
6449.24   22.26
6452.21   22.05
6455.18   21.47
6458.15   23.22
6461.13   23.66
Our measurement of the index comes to 1.2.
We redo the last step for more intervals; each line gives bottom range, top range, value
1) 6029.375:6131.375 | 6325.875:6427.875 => 1.29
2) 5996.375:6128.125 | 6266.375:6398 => 1.26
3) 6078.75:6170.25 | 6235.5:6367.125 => 1.27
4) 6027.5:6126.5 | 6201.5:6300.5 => 1.21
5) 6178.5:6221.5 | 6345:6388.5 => 1.12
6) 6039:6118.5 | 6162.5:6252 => 1.19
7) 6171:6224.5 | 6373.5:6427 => 1.16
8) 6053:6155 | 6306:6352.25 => 1.32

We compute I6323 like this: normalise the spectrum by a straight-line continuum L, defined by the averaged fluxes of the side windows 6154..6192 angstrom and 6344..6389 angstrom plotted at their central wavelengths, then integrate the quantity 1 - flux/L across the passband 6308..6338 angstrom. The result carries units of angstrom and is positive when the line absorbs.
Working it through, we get -2.4 angstrom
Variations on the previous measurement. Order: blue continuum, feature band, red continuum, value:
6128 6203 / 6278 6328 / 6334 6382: -2.82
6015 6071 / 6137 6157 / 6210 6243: 1.49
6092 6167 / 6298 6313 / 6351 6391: -1.38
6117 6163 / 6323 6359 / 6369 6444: -1.97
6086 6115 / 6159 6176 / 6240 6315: -1.46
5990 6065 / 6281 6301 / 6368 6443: -0.45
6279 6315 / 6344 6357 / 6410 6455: -0.23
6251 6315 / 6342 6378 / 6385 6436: 1.43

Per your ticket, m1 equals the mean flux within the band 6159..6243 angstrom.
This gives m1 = 21.9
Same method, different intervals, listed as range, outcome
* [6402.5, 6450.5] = 23.2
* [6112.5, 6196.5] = 21.2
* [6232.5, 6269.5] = 23.6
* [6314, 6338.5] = 24.1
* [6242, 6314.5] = 23.4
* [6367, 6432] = 23.2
